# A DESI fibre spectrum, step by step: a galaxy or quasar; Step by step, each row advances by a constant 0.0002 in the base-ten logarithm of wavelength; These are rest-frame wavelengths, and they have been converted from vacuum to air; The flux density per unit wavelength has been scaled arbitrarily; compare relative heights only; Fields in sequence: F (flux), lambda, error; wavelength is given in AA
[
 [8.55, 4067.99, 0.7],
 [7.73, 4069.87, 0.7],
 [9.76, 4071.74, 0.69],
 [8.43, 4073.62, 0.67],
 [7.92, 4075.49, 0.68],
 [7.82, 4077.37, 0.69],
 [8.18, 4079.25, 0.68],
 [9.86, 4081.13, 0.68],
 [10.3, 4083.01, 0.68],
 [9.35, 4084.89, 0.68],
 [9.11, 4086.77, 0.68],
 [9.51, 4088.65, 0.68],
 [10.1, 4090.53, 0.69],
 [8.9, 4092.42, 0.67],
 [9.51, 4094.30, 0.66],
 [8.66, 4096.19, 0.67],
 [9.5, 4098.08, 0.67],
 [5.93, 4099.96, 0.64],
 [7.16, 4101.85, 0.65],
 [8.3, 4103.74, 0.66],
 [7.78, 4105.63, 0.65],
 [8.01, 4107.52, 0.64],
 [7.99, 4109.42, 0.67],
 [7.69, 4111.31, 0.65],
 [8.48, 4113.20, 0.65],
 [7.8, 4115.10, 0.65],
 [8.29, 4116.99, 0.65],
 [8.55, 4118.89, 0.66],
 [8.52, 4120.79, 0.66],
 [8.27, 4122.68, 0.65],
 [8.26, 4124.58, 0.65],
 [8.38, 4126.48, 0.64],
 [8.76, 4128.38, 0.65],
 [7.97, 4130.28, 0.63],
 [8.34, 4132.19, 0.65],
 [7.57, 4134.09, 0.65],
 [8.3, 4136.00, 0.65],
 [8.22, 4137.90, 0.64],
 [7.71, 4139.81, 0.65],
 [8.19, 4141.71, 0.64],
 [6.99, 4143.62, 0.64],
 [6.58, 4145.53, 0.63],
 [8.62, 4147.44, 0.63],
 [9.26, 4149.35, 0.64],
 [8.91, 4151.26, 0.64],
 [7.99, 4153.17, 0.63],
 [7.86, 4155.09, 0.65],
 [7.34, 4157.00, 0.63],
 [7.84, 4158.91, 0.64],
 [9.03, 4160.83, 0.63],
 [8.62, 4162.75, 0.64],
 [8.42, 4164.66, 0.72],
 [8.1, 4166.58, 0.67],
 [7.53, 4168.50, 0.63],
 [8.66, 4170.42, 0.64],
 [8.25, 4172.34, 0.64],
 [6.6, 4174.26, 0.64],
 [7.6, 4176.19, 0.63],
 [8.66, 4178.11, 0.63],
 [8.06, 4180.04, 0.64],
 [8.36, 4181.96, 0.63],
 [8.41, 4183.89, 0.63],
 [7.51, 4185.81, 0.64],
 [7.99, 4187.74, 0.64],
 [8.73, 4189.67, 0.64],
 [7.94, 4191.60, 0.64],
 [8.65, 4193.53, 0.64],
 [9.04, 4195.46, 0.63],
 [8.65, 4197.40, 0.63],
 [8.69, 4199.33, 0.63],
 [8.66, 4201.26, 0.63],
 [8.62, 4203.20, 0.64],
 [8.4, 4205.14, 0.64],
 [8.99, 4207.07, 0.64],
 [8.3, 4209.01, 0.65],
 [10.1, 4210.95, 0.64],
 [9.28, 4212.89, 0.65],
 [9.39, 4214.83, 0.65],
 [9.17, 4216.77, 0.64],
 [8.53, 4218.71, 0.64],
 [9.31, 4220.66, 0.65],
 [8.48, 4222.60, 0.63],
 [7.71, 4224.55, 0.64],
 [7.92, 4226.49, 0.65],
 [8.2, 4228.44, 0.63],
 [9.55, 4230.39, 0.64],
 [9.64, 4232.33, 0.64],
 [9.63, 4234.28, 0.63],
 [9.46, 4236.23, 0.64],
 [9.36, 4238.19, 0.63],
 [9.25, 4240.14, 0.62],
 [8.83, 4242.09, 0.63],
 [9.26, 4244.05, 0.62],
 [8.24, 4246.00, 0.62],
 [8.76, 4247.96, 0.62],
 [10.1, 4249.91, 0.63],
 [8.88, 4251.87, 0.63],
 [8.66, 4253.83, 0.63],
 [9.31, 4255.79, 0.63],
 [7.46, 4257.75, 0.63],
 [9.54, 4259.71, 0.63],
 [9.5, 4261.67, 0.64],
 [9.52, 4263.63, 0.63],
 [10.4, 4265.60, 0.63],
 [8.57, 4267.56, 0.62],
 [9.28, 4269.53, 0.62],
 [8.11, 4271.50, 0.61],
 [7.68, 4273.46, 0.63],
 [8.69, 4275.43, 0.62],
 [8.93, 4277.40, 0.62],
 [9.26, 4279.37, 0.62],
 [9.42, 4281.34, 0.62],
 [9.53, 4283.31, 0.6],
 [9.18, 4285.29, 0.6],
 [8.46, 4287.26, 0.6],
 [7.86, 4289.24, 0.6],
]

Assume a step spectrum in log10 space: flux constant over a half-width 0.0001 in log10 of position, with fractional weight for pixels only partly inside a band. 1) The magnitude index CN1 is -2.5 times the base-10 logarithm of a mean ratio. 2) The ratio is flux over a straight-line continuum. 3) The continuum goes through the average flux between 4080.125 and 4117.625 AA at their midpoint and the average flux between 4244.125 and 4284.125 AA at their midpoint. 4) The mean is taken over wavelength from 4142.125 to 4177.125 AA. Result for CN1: 0.10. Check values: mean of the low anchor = 8.61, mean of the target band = 8.01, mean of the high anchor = 9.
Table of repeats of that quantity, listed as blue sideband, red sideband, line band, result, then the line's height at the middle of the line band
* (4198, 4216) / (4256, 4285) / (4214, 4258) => 0.00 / 8.97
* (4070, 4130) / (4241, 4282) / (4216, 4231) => 0.04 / 8.87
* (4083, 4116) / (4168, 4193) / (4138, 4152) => 0.03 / 8.25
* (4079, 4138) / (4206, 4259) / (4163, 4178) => 0.10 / 8.72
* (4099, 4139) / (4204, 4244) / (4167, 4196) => 0.06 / 8.59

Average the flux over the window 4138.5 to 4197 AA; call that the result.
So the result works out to 8.12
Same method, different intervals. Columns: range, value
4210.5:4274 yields 9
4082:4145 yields 8.36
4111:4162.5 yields 8.15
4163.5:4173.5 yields 8.18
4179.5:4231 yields 8.61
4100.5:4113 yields 7.8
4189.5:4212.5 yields 8.74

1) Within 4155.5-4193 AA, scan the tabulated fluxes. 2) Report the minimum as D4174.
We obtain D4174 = 6.6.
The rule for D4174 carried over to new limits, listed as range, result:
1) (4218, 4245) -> 7.71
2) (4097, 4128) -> 5.93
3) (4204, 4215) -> 8.3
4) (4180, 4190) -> 7.51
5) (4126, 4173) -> 6.58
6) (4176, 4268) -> 7.46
